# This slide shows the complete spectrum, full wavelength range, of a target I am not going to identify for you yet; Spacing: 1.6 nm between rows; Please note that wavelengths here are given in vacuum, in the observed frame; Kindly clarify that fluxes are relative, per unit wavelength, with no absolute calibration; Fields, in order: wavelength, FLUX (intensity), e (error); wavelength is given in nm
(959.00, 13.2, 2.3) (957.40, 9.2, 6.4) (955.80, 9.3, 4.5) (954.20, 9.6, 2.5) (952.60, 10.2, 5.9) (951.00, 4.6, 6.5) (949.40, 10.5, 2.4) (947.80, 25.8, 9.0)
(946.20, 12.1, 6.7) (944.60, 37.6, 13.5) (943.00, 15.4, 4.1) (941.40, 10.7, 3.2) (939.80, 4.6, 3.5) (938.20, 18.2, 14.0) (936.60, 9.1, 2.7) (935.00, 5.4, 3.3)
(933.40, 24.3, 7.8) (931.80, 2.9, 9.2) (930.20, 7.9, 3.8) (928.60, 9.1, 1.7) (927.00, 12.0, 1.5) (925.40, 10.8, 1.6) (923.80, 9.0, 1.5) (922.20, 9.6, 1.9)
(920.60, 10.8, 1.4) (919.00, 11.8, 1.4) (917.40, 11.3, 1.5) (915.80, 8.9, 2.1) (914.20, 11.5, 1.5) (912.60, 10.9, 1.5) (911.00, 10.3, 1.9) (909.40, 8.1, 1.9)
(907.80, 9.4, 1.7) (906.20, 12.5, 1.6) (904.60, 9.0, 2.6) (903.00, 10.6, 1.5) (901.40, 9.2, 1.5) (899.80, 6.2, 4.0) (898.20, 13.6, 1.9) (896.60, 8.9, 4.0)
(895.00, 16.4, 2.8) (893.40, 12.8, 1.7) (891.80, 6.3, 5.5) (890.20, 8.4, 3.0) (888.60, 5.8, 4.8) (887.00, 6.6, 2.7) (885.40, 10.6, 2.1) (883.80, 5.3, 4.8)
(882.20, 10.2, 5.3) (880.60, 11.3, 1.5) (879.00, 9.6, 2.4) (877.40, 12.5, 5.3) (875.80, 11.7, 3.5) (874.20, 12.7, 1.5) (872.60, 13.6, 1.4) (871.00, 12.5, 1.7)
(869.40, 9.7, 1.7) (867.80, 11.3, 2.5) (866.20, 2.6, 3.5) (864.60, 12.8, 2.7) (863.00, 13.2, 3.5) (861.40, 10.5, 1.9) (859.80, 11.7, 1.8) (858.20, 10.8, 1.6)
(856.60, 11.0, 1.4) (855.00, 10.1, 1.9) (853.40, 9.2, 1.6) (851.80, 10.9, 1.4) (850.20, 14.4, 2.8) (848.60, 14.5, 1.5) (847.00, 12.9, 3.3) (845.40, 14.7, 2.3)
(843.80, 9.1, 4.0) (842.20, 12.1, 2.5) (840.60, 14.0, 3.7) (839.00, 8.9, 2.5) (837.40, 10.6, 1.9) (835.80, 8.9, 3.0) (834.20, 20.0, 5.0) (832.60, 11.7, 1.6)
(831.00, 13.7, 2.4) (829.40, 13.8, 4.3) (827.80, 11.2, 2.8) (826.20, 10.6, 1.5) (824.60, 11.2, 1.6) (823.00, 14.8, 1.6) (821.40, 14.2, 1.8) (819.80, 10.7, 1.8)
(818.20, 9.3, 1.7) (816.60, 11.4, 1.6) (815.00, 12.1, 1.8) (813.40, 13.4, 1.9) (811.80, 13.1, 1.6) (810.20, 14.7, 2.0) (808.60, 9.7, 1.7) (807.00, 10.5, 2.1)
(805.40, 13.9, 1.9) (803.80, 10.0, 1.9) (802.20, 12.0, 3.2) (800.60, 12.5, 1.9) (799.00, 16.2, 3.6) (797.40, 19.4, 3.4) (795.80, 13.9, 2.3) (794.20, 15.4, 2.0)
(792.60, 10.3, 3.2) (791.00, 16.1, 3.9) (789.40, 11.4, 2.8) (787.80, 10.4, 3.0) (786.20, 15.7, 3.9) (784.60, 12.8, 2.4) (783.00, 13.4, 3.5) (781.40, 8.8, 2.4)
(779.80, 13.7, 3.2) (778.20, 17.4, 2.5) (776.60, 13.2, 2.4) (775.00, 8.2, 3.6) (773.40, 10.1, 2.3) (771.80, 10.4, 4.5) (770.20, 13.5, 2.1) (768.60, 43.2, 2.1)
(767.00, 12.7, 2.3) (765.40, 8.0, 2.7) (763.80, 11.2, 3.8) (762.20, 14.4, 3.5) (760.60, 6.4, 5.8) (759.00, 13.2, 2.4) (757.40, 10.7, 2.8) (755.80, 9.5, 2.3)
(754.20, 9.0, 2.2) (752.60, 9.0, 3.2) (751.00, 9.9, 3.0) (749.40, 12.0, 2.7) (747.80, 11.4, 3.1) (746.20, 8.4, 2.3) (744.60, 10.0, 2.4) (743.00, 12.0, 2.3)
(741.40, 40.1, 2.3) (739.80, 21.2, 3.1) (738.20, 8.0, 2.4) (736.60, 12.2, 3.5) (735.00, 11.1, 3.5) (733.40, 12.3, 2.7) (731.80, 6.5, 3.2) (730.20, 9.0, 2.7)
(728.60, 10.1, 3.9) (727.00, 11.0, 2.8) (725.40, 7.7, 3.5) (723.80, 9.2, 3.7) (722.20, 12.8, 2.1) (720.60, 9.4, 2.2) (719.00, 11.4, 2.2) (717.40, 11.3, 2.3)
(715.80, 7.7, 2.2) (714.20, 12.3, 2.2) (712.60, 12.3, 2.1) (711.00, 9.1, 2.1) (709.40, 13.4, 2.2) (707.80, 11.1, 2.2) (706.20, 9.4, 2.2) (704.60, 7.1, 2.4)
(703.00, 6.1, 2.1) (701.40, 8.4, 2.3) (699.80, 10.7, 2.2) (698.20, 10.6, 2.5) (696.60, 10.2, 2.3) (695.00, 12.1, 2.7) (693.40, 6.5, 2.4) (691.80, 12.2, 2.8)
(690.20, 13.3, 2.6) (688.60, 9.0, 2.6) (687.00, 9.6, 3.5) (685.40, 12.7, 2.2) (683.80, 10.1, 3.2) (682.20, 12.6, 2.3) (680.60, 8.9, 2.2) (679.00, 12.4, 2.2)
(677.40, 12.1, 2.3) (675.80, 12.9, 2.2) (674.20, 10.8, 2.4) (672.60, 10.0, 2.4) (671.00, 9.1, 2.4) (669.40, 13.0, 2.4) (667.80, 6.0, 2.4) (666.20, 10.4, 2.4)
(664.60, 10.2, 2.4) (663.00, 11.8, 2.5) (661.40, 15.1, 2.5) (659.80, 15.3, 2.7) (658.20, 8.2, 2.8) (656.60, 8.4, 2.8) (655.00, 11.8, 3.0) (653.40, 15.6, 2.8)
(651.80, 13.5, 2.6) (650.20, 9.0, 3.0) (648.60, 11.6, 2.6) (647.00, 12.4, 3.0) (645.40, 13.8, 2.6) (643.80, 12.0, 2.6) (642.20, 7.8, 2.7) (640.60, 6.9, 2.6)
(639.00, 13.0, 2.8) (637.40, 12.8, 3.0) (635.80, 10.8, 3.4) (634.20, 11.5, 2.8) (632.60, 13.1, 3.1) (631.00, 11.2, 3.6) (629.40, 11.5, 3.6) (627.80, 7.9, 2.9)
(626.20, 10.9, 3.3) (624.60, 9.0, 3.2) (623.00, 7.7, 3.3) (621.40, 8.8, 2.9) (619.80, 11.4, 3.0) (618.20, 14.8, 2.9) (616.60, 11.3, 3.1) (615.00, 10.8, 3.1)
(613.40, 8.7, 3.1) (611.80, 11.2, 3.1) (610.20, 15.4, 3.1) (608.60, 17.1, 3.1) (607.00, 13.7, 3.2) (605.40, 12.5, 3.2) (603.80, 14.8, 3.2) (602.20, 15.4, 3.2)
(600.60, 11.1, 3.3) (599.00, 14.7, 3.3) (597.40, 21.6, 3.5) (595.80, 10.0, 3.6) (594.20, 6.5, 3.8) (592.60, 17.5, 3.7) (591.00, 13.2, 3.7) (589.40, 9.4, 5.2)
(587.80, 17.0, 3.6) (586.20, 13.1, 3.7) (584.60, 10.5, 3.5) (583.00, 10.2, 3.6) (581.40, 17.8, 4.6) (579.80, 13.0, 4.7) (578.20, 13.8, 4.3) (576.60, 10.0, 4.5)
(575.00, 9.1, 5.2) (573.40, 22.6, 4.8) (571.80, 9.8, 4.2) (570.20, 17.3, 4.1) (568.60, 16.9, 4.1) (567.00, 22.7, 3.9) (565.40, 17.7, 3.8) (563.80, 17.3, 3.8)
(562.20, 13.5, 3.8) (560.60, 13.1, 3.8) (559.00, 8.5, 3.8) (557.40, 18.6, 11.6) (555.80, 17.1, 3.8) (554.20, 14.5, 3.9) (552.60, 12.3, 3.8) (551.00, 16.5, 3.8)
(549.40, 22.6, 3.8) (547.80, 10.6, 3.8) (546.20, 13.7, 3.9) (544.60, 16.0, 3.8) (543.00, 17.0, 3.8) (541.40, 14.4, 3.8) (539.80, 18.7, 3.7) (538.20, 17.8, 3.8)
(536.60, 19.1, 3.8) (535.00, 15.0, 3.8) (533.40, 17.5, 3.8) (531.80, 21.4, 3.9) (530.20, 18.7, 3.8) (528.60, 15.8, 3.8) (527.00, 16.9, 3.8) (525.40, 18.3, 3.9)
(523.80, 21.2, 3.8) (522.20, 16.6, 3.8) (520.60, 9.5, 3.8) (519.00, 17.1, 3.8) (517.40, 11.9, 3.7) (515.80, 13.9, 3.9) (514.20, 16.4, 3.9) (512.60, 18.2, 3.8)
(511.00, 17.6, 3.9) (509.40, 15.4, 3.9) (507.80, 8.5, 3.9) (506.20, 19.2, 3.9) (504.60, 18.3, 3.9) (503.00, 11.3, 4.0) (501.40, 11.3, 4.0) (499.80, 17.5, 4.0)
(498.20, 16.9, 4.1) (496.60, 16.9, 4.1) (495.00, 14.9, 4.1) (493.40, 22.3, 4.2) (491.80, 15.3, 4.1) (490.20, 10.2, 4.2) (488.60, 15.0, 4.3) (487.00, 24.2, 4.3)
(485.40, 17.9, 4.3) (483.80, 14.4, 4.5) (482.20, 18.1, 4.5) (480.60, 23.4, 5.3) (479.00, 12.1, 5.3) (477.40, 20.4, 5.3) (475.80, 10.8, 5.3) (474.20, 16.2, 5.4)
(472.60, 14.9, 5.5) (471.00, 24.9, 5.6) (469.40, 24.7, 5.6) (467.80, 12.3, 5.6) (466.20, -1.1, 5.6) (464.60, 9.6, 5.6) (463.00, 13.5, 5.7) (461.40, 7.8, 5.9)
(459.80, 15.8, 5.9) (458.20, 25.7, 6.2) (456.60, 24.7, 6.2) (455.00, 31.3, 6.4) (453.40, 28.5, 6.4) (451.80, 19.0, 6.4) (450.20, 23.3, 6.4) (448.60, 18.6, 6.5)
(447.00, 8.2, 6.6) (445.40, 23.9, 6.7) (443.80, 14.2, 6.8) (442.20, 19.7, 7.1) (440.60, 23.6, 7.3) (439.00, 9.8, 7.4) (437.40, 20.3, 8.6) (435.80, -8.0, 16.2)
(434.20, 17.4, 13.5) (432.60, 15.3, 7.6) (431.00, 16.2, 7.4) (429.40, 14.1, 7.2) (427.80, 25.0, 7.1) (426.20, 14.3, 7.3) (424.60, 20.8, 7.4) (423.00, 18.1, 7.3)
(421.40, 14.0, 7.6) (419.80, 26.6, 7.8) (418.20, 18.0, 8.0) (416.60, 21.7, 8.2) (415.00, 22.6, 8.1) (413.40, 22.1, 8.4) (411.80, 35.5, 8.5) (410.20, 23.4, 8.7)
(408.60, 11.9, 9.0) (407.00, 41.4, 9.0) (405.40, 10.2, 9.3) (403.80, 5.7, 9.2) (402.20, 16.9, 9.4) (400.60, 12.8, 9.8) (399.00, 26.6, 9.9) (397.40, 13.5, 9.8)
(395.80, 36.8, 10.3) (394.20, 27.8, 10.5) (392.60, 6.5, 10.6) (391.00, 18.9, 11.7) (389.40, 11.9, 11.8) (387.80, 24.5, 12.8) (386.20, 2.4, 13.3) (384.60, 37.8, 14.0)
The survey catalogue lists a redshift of 0.987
